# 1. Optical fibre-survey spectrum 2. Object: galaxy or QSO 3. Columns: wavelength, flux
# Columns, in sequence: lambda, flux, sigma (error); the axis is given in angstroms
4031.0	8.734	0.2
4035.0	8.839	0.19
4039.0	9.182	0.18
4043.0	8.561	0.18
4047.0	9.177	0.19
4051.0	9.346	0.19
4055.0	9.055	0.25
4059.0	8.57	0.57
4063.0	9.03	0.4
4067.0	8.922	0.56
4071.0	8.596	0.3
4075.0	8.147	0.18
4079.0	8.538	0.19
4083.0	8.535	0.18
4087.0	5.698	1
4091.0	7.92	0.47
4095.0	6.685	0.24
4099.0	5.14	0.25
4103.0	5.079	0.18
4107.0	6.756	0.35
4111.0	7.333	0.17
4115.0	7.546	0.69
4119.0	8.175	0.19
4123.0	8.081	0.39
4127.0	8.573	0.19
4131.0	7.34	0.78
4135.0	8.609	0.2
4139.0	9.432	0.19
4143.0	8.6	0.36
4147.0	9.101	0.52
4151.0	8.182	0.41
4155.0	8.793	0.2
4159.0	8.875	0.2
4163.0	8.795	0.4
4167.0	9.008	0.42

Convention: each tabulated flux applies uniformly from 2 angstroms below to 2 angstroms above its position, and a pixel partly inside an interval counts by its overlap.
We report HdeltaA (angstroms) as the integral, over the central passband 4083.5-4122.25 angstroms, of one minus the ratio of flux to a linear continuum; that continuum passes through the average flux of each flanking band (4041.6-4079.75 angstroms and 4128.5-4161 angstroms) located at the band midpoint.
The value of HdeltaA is 8.41 angstroms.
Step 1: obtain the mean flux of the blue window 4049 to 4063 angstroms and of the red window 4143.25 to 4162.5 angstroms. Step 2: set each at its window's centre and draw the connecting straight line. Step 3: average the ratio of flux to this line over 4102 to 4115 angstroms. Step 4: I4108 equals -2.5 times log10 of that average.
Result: 0.307 mag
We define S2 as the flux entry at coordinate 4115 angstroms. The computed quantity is 7.546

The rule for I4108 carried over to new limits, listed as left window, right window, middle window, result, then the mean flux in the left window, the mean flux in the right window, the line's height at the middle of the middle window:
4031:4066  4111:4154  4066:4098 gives 0.125 mag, 8.96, 8.33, 8.7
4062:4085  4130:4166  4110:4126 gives 0.104 mag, 8.61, 8.68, 8.65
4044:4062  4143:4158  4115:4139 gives 0.071 mag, 9.01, 8.69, 8.77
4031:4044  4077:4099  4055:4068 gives -0.098 mag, 8.86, 7.26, 8.1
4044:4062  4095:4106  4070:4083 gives -0.159 mag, 9.01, 5.55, 7.3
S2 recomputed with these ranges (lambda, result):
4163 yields 8.795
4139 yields 9.432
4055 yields 9.055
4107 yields 6.756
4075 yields 8.147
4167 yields 9.008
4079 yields 8.538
